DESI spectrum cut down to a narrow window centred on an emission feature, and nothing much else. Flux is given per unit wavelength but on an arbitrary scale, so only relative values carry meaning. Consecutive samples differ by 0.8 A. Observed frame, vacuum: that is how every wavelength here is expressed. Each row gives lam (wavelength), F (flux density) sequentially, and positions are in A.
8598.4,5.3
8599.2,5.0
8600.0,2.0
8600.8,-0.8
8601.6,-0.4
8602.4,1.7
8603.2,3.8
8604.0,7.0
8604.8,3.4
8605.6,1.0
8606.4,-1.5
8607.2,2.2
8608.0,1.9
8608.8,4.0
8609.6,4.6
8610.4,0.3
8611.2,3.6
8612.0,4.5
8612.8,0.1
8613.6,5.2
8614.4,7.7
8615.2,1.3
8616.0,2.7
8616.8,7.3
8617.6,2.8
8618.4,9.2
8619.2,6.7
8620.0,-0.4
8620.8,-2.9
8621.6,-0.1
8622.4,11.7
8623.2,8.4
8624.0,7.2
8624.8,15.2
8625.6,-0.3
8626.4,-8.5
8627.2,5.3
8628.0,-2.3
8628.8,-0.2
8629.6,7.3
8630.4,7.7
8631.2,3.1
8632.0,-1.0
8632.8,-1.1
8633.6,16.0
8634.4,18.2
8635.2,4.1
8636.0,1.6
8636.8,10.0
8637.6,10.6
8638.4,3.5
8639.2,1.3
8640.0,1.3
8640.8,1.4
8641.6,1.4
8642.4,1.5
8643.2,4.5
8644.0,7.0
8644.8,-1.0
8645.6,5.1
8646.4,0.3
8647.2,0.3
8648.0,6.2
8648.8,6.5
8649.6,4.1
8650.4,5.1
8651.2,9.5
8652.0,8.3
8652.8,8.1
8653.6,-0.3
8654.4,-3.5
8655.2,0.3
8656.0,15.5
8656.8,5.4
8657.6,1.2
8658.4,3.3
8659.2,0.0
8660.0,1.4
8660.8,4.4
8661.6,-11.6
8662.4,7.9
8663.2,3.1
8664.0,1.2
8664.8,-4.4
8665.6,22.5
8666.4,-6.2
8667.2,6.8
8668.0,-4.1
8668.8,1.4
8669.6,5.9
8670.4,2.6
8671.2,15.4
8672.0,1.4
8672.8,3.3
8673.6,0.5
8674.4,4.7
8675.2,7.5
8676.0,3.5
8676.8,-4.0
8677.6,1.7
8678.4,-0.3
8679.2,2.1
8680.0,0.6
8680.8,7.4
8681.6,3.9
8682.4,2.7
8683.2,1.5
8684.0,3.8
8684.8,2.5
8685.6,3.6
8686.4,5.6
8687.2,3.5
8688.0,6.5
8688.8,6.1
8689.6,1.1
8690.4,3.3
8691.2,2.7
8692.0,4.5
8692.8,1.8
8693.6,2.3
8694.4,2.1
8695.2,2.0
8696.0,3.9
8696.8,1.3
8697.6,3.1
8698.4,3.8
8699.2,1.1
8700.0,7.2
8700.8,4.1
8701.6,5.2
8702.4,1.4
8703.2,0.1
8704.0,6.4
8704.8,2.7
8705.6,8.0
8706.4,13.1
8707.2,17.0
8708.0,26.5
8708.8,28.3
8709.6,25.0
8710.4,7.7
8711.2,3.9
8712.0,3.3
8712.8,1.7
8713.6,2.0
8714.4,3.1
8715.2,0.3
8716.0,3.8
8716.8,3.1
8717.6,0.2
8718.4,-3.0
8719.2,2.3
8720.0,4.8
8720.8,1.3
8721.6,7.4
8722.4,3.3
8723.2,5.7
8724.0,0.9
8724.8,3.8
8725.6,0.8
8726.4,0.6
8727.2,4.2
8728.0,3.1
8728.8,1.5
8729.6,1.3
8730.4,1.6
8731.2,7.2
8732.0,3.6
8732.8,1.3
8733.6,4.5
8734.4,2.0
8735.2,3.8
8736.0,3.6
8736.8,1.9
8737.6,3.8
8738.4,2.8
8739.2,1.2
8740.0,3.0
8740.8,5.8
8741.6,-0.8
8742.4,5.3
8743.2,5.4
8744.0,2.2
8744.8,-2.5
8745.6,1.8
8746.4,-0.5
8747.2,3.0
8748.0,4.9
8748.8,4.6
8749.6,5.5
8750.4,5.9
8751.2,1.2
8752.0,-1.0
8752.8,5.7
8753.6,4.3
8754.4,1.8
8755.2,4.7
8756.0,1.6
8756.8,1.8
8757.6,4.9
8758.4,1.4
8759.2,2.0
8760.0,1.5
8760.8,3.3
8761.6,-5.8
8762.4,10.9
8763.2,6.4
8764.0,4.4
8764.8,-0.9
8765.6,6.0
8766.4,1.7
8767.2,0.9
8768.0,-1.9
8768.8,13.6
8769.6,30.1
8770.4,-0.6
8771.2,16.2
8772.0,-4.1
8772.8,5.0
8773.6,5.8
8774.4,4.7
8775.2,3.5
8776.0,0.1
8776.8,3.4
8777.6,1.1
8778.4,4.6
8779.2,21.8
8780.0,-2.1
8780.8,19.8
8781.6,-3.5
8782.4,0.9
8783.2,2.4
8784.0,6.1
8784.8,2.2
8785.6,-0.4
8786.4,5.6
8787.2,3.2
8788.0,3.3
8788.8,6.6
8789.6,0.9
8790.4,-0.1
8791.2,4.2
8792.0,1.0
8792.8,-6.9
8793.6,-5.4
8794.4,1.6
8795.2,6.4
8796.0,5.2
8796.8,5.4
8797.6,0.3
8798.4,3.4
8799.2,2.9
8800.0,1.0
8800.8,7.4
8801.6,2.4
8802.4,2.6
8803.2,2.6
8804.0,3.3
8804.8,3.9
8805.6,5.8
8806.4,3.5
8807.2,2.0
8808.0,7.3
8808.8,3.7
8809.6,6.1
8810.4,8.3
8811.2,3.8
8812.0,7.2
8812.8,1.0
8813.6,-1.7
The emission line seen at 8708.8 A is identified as H-beta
